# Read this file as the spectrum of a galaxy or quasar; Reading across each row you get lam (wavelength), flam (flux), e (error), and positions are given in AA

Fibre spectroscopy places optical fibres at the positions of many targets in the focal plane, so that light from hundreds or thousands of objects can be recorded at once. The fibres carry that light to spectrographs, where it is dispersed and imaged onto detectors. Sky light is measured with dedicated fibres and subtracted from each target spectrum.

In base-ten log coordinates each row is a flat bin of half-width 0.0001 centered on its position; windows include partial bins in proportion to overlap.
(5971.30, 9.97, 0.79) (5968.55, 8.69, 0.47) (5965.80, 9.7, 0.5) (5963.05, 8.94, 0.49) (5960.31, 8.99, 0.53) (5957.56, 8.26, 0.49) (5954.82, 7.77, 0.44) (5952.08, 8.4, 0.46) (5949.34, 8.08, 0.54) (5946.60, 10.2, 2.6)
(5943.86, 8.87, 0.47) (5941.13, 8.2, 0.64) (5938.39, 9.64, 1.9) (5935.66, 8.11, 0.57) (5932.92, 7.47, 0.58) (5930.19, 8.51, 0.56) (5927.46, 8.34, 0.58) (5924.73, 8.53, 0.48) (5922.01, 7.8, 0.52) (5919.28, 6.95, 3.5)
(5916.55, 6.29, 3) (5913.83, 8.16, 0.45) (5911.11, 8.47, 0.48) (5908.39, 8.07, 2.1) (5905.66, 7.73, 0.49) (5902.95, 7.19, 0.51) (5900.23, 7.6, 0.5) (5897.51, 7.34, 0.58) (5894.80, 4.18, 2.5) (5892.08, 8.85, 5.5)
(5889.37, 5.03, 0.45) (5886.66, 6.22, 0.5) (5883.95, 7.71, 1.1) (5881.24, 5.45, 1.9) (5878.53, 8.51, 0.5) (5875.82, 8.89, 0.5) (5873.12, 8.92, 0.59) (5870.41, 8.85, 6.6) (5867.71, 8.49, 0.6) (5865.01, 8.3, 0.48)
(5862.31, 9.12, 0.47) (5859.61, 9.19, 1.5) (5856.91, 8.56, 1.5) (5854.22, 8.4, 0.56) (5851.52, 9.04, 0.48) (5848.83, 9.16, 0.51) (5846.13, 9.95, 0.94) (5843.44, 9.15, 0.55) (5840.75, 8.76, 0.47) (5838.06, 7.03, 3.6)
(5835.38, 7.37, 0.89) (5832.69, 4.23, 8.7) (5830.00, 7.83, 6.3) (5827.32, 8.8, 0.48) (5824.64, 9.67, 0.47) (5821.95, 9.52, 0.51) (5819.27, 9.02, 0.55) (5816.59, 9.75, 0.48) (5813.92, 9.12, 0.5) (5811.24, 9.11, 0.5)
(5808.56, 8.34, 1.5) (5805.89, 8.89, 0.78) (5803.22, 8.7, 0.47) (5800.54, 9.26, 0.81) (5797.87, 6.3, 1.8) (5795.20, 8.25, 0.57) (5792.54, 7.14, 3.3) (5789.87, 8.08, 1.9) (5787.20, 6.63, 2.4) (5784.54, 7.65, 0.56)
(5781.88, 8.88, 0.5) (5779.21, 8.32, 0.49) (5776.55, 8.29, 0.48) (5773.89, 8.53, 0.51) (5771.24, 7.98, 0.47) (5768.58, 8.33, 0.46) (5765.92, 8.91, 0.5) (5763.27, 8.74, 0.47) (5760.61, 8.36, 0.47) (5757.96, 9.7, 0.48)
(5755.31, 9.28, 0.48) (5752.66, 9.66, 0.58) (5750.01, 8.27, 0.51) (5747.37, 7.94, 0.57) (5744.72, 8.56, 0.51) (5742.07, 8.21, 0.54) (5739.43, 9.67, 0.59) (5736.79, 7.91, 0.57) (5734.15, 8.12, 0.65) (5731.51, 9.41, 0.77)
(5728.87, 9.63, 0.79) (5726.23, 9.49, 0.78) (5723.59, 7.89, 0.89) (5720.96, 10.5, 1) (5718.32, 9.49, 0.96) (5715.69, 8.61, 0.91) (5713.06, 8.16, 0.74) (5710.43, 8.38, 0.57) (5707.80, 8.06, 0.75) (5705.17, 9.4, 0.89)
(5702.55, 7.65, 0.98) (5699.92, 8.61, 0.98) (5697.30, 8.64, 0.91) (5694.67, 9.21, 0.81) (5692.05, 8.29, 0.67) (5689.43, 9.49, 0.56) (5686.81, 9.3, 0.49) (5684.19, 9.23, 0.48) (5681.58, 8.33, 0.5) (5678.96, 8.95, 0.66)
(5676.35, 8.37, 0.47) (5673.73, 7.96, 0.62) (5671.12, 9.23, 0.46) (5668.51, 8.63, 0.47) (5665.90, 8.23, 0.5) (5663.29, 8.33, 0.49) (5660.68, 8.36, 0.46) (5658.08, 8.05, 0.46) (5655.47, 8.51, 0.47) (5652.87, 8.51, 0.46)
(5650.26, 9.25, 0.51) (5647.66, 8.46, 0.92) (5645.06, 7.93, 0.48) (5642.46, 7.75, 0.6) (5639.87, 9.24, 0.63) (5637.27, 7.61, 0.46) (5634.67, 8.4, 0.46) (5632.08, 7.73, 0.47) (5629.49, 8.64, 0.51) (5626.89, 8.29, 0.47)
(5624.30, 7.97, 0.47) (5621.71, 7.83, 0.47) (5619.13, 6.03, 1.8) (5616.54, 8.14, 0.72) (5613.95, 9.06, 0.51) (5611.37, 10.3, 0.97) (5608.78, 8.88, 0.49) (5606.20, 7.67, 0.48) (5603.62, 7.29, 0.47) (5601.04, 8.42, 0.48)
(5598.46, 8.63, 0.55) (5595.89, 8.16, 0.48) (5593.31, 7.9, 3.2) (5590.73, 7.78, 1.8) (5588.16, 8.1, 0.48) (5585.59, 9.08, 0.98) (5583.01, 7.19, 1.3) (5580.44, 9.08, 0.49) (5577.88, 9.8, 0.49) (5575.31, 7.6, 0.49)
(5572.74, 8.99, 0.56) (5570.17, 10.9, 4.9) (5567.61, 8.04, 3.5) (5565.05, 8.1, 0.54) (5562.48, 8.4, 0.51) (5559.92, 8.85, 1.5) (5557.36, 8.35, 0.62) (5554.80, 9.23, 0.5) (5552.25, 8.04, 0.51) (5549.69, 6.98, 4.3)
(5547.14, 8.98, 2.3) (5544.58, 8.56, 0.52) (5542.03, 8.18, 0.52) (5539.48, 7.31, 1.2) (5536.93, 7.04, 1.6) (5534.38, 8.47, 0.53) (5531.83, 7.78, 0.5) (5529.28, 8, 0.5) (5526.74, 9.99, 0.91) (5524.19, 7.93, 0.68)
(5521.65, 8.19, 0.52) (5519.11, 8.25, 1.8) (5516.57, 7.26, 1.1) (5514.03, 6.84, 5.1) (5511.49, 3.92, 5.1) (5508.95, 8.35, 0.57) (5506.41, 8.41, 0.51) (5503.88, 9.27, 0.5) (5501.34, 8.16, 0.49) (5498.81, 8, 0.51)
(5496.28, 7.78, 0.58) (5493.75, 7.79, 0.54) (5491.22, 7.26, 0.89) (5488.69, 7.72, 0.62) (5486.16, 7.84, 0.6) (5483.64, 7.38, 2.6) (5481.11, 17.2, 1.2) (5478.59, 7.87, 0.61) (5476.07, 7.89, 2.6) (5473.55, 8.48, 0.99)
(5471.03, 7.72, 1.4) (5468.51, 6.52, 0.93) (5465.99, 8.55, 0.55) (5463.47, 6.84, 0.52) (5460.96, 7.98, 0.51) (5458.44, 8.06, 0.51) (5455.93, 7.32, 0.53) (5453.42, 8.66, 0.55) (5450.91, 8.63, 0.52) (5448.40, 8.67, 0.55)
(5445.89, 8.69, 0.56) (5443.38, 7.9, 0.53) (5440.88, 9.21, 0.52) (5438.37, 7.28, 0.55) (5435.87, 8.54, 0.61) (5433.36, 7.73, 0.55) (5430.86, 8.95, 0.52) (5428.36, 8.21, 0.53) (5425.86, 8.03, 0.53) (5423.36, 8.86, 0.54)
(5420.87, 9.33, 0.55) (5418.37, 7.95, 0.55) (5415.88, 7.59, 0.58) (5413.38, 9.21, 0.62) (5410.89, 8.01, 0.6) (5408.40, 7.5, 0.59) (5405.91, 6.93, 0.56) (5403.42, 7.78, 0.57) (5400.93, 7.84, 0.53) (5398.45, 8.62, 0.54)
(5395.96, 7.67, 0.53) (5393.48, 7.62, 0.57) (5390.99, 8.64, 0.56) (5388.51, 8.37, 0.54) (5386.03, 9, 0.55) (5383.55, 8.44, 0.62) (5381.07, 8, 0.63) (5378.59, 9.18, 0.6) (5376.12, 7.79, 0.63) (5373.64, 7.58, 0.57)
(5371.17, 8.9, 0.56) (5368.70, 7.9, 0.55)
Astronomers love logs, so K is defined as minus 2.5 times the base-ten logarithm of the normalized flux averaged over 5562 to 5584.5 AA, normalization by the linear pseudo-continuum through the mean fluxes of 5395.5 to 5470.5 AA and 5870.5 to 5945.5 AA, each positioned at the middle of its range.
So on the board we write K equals -0.092 mag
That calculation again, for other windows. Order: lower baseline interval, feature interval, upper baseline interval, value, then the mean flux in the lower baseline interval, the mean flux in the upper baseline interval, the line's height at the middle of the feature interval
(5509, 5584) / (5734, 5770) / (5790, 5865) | -0.04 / 8.16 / 8.5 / 8.4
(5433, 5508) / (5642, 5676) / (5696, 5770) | 0.03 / 8.32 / 8.77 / 8.64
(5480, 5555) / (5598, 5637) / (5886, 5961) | -0.01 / 8.17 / 7.84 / 8.09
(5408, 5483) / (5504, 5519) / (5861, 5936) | 0.15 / 8.45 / 7.67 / 8.34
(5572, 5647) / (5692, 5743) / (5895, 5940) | -0.09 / 8.25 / 7.79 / 8.09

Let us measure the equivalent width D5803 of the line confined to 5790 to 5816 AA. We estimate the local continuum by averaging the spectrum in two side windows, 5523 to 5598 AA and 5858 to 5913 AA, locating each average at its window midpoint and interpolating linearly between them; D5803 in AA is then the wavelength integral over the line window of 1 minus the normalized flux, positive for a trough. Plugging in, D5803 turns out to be -1.63 AA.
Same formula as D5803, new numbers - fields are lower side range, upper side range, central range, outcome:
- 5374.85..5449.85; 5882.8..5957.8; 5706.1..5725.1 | -1.9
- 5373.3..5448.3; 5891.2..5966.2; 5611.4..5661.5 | -0.5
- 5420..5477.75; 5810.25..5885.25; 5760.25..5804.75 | 1.6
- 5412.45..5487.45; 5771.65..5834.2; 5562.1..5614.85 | -1.1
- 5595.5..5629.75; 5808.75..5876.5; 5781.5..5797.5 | 1.7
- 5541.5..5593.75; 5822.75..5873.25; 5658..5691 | -0.7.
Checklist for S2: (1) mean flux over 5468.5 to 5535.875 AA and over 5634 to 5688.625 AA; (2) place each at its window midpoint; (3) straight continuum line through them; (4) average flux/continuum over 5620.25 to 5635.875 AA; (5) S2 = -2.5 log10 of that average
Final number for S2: 0.04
